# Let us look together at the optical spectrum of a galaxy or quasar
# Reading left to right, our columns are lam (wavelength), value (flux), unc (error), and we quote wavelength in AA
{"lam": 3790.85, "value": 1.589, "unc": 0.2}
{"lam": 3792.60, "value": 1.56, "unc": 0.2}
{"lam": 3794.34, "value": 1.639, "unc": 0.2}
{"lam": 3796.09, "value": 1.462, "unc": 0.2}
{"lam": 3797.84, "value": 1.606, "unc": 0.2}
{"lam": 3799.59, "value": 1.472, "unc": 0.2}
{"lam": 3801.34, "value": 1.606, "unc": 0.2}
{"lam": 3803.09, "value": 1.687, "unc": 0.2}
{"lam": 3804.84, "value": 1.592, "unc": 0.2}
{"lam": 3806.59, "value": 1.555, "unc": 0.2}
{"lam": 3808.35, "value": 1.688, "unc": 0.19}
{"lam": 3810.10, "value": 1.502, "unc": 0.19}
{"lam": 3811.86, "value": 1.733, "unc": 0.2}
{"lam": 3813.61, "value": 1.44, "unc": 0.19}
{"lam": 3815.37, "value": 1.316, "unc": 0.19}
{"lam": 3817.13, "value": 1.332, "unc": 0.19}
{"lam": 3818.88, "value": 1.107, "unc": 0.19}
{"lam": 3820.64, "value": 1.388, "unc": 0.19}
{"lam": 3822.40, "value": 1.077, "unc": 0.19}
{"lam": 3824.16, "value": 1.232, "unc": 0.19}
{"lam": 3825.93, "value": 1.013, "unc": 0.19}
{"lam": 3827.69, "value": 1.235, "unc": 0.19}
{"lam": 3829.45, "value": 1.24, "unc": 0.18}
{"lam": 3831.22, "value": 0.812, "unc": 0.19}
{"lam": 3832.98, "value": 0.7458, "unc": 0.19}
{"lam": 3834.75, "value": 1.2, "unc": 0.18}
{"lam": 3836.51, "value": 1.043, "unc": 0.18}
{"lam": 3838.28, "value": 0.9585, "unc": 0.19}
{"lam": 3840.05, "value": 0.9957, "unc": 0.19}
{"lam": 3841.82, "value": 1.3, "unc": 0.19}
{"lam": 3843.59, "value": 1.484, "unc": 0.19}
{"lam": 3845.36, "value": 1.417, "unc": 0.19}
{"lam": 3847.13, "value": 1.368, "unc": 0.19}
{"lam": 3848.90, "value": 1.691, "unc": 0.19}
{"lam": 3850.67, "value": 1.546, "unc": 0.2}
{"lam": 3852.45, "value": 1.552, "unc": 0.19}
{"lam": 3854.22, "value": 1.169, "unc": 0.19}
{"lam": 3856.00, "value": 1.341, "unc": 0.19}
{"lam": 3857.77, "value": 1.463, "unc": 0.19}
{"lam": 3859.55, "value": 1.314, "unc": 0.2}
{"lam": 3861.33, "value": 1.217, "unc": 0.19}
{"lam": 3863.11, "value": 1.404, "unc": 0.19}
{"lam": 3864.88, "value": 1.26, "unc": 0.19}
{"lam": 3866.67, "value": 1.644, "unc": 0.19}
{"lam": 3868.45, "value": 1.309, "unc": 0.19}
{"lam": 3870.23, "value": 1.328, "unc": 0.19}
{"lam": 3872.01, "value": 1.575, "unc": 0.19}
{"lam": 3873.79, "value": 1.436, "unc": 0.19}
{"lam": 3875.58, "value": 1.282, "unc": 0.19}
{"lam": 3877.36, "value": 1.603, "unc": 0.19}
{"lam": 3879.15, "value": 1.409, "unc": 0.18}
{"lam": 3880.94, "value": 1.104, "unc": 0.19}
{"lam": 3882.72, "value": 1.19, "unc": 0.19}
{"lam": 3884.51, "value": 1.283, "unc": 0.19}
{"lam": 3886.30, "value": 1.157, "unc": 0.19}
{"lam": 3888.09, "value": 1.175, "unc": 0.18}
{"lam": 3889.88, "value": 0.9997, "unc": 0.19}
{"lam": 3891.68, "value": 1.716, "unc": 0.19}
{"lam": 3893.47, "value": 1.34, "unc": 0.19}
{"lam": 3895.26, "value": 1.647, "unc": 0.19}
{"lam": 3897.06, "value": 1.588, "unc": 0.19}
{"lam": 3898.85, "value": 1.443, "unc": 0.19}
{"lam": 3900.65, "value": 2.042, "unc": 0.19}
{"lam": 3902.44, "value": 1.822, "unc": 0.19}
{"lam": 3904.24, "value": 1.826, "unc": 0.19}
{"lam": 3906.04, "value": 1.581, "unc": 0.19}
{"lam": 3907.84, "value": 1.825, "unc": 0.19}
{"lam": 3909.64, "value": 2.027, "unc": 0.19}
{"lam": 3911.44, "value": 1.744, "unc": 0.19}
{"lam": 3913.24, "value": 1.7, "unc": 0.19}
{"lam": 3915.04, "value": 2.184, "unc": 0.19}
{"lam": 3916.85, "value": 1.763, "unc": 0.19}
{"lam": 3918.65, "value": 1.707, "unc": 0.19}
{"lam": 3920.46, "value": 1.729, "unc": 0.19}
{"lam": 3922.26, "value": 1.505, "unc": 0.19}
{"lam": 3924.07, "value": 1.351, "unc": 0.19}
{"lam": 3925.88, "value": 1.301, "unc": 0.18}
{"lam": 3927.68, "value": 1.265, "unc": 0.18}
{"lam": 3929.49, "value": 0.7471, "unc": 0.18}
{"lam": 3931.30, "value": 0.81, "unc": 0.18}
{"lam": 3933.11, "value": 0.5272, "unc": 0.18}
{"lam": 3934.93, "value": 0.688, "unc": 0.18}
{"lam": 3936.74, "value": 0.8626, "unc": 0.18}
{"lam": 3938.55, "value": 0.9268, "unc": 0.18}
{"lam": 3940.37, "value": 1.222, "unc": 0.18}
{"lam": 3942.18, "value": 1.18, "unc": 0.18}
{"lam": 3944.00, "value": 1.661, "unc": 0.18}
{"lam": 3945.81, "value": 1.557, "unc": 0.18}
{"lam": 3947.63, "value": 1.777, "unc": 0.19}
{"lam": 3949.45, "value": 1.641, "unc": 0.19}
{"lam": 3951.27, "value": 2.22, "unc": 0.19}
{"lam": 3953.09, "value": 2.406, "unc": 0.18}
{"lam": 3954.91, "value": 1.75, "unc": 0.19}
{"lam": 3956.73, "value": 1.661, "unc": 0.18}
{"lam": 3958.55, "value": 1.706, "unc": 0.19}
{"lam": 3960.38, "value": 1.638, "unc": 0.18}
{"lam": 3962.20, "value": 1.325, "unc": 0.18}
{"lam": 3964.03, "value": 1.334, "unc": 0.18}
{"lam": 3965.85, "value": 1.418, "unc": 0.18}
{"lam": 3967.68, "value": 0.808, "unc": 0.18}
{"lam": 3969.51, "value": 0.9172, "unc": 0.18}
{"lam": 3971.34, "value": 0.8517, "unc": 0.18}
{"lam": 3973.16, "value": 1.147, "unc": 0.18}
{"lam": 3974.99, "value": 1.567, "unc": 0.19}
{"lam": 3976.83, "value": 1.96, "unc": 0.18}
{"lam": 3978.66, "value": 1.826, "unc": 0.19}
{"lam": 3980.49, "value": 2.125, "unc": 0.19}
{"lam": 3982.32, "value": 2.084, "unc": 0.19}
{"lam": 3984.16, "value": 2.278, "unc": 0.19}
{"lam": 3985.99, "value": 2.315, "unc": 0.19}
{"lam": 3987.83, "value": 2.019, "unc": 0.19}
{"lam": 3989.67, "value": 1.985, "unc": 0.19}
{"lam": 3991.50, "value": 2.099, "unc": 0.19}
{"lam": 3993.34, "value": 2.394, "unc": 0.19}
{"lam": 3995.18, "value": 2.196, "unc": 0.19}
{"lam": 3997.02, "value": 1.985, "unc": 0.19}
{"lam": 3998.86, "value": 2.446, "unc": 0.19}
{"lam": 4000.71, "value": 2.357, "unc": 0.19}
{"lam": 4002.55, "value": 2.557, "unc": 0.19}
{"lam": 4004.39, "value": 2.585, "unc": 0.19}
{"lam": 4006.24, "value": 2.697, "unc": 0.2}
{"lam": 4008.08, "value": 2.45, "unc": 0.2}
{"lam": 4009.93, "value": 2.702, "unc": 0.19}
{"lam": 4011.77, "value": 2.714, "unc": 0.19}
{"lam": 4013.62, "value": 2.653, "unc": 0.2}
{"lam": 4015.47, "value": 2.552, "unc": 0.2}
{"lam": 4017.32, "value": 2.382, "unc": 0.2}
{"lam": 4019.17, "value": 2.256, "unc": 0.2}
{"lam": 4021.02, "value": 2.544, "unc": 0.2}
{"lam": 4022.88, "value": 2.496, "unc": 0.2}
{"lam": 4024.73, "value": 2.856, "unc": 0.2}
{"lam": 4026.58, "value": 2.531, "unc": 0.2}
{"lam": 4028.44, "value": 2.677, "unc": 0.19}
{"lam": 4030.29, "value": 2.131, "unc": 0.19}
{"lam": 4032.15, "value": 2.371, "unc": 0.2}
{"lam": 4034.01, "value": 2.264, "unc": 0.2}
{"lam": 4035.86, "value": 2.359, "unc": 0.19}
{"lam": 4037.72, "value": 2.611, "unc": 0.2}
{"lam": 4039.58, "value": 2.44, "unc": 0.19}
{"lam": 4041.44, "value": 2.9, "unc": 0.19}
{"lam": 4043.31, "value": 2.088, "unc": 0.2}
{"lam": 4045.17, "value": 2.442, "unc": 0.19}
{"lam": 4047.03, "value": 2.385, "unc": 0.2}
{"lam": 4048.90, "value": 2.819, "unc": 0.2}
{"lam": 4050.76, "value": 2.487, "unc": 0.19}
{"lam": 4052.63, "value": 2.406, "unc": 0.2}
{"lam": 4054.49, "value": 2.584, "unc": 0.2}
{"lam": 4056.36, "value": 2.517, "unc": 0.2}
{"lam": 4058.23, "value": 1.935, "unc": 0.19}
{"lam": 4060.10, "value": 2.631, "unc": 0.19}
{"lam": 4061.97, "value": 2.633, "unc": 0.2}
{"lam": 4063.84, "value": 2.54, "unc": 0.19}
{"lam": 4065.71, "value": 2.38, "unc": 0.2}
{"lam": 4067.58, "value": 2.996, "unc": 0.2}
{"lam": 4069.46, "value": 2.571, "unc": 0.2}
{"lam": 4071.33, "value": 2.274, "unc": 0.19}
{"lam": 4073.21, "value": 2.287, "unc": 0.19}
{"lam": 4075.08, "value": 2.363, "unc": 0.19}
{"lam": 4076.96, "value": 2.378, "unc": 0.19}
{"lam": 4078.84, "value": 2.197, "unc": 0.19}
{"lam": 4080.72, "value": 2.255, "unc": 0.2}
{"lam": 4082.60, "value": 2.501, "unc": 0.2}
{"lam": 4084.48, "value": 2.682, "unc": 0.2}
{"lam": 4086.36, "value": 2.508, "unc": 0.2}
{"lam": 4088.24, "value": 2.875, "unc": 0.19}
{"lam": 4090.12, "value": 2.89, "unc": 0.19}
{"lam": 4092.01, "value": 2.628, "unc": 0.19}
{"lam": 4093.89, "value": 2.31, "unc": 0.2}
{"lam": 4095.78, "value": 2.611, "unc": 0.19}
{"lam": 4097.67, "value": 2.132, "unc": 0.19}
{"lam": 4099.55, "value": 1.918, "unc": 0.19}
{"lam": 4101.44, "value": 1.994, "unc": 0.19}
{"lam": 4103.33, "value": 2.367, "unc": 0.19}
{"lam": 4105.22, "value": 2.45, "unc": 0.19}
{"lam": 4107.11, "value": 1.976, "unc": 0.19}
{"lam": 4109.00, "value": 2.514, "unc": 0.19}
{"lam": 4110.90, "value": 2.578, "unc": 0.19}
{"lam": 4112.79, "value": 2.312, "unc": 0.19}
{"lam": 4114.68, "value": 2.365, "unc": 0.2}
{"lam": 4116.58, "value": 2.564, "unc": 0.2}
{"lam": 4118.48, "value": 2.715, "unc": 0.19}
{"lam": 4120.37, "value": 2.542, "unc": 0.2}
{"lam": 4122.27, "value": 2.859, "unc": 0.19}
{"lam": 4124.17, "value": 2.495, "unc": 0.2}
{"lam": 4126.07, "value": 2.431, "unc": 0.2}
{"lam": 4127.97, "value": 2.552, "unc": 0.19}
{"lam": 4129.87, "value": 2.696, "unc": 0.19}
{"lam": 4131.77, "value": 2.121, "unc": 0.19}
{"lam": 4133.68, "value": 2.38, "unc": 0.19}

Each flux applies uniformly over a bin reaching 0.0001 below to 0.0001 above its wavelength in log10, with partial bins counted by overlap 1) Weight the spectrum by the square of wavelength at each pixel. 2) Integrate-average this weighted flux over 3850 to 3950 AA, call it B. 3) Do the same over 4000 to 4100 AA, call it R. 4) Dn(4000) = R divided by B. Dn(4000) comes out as 1.89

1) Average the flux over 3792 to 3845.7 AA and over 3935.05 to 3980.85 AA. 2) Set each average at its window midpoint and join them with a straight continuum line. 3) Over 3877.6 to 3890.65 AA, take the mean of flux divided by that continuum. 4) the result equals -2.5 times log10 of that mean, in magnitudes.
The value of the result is 0.16 mag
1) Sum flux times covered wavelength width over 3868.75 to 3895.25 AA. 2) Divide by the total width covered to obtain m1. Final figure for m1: 1.34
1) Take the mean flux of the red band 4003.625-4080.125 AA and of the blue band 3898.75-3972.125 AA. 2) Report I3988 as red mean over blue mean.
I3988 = 1.69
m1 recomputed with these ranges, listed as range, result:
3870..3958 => 1.48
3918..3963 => 1.41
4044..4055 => 2.51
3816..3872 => 1.27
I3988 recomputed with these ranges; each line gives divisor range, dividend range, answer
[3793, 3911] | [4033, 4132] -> 1.75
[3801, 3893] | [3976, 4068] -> 1.81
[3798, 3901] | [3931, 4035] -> 1.42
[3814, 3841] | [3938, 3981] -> 1.36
